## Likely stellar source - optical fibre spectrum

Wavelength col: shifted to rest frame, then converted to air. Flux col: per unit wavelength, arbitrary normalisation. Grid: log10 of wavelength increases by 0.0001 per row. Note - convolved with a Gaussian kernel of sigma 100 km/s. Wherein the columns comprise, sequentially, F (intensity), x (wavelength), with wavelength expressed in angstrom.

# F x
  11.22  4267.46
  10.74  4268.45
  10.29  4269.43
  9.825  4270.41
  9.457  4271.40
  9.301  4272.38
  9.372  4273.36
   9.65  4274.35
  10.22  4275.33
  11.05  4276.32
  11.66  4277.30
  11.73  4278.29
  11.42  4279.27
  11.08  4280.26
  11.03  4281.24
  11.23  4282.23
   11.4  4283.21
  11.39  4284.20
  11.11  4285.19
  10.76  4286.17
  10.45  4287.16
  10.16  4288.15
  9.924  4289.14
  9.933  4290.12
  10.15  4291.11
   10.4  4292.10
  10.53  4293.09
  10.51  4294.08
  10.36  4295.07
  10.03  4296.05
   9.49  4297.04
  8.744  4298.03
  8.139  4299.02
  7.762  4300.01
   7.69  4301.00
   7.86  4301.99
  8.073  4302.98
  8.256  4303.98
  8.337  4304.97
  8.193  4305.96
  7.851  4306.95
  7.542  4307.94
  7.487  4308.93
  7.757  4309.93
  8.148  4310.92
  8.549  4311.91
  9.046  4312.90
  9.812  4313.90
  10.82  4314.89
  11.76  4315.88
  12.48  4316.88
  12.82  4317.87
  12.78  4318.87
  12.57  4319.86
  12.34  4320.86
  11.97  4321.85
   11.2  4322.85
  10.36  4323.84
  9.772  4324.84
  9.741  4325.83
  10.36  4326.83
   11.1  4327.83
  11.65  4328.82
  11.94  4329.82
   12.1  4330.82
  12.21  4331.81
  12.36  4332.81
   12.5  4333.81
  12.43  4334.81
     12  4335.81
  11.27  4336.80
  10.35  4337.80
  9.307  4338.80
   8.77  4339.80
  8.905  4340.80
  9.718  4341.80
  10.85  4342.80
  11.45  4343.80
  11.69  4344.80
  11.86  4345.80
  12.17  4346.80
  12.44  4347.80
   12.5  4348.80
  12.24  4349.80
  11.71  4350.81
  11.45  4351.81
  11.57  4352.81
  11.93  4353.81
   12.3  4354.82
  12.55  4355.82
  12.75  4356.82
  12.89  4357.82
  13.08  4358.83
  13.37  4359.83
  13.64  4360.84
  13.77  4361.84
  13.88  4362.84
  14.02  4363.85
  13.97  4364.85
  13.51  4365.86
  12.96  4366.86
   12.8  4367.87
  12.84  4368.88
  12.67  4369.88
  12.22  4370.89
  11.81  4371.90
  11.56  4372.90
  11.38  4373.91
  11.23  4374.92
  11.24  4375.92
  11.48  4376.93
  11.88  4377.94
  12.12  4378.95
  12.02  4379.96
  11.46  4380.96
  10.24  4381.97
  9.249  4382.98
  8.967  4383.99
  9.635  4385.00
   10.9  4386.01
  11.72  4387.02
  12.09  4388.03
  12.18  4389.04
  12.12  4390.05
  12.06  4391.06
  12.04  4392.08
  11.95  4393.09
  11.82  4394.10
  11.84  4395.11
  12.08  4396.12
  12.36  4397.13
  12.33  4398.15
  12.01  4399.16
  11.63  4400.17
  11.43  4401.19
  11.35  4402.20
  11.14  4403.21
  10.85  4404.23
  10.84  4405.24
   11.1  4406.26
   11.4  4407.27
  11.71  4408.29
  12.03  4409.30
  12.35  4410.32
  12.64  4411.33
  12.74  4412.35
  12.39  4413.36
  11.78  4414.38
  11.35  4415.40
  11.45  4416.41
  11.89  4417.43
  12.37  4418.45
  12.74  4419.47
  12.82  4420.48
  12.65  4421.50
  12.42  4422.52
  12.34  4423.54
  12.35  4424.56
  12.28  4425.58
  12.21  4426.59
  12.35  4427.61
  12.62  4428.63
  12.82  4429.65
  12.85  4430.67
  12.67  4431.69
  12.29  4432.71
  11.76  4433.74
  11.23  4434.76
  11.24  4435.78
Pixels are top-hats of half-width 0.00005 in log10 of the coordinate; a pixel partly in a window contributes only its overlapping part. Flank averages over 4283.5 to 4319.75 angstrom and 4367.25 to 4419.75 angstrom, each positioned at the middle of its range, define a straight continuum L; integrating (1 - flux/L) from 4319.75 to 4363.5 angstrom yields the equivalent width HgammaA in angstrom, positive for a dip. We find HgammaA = -4.9 angstrom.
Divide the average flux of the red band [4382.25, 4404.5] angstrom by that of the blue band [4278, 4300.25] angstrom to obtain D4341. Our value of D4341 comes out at 1.10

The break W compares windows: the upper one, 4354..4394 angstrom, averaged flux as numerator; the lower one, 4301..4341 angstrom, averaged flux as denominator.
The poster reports 1.2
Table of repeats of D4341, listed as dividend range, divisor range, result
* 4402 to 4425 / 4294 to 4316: 1.37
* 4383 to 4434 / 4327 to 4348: 1.06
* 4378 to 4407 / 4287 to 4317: 1.24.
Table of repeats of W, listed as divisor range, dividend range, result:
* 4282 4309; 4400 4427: 1.27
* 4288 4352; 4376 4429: 1.13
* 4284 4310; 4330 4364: 1.29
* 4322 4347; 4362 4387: 1.07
